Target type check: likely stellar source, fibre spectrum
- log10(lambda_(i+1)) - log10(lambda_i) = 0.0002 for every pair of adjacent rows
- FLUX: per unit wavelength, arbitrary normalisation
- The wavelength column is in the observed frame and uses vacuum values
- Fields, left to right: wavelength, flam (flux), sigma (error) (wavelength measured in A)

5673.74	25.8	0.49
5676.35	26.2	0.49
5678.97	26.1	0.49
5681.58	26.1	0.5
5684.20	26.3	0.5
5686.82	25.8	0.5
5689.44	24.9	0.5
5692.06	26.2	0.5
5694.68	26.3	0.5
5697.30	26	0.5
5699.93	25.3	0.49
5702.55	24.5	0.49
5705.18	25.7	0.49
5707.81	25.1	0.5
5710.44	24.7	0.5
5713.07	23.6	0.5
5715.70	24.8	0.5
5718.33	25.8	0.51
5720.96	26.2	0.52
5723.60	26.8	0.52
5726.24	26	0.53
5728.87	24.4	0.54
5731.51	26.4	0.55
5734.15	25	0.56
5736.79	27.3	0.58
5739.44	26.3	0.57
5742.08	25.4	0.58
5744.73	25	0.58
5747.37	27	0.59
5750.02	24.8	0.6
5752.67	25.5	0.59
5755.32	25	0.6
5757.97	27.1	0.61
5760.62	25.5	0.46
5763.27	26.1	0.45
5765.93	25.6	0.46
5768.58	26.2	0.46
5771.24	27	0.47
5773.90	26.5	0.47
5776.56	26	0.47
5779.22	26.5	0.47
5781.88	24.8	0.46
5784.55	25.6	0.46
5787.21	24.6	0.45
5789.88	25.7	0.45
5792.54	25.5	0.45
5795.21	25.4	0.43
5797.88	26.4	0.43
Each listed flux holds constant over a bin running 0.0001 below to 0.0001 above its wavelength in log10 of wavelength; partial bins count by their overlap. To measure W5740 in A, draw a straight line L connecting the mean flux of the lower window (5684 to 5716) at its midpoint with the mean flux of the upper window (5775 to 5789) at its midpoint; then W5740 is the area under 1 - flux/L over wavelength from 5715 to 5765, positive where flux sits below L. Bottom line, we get -0.8 A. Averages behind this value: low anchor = 25.3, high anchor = 25.5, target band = 25.8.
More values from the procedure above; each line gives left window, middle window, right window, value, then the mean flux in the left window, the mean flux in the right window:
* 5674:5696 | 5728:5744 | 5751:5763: 0.0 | 26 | 25.8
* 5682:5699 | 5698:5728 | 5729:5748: 0.7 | 25.9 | 25.9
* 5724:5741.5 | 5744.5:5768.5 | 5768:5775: 0.5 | 25.9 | 26.6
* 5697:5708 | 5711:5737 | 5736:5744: 0.2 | 25.3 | 26.1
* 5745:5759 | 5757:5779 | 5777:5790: -0.5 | 25.8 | 25.4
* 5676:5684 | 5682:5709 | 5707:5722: 0.0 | 26.1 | 25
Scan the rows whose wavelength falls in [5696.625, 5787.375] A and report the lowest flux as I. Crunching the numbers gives 23.6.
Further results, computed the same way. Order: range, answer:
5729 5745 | 25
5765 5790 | 24.6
